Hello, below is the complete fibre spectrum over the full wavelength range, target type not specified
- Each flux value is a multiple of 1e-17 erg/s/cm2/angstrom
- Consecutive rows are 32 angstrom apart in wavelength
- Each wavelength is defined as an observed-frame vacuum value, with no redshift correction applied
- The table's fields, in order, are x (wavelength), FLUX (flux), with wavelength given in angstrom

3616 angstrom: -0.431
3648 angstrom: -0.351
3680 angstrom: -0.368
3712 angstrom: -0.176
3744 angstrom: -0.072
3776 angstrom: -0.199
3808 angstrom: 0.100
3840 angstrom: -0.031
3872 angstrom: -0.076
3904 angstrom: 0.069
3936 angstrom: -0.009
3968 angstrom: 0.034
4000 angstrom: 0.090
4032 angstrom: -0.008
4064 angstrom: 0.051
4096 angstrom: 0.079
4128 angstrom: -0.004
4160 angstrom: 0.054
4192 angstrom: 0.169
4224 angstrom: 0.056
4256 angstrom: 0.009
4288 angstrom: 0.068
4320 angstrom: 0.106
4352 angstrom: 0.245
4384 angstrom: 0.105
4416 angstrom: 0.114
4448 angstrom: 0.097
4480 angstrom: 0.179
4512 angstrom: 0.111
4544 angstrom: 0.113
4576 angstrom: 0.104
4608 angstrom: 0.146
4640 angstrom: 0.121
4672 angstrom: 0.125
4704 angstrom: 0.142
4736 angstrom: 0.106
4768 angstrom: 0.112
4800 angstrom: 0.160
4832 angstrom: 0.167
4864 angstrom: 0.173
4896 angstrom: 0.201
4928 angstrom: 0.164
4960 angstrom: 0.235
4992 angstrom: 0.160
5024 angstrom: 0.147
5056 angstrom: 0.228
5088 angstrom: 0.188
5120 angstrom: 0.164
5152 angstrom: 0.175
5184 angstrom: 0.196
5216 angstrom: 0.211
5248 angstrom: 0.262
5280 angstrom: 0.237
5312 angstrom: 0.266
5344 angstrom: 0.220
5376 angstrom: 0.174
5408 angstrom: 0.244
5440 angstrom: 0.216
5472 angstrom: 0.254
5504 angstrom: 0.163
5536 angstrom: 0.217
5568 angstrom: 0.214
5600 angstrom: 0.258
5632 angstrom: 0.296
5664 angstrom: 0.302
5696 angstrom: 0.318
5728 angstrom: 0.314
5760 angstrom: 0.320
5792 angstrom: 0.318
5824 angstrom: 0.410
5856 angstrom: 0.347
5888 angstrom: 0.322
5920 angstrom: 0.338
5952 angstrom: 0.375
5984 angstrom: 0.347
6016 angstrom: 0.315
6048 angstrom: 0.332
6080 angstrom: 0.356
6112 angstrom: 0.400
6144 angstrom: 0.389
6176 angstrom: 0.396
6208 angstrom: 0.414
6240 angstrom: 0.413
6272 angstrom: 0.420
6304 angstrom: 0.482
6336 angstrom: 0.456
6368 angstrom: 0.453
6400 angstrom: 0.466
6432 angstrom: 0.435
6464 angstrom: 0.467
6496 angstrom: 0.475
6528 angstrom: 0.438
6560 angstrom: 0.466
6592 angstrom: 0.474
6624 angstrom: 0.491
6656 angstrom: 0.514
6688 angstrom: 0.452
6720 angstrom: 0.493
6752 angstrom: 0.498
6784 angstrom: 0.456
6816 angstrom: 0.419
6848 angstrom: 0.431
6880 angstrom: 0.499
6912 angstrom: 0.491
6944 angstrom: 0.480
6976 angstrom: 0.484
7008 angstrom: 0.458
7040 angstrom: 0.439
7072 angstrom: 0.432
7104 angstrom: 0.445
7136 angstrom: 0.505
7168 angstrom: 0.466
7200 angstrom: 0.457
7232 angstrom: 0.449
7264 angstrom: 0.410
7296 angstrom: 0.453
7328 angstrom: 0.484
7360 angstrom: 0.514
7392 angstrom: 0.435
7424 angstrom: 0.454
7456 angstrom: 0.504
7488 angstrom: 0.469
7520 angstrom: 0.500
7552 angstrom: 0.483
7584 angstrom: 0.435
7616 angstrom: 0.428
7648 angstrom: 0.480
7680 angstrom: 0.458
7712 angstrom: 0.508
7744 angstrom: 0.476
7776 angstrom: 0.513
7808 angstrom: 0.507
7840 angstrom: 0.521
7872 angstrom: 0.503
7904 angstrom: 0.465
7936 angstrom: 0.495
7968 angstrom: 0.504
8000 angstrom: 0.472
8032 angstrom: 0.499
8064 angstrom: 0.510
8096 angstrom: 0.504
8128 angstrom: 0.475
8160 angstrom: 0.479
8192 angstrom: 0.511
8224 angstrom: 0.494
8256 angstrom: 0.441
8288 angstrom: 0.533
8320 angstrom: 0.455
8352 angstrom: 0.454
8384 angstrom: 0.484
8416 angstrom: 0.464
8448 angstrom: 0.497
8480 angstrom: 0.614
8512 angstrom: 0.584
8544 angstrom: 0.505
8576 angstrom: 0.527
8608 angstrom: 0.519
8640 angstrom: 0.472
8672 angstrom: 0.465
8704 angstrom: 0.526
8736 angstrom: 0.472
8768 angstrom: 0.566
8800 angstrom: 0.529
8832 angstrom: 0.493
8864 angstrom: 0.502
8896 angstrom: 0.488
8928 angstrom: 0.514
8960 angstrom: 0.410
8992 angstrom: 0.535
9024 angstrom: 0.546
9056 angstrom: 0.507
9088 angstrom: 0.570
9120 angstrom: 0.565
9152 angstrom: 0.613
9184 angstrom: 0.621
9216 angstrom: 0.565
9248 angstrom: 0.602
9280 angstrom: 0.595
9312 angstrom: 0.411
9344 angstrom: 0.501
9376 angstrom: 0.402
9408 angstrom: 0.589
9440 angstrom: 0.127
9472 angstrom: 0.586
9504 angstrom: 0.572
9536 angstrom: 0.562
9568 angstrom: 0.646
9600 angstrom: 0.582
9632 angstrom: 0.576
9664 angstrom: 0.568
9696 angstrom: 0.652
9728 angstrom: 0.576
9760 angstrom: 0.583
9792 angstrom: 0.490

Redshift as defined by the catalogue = 0.40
